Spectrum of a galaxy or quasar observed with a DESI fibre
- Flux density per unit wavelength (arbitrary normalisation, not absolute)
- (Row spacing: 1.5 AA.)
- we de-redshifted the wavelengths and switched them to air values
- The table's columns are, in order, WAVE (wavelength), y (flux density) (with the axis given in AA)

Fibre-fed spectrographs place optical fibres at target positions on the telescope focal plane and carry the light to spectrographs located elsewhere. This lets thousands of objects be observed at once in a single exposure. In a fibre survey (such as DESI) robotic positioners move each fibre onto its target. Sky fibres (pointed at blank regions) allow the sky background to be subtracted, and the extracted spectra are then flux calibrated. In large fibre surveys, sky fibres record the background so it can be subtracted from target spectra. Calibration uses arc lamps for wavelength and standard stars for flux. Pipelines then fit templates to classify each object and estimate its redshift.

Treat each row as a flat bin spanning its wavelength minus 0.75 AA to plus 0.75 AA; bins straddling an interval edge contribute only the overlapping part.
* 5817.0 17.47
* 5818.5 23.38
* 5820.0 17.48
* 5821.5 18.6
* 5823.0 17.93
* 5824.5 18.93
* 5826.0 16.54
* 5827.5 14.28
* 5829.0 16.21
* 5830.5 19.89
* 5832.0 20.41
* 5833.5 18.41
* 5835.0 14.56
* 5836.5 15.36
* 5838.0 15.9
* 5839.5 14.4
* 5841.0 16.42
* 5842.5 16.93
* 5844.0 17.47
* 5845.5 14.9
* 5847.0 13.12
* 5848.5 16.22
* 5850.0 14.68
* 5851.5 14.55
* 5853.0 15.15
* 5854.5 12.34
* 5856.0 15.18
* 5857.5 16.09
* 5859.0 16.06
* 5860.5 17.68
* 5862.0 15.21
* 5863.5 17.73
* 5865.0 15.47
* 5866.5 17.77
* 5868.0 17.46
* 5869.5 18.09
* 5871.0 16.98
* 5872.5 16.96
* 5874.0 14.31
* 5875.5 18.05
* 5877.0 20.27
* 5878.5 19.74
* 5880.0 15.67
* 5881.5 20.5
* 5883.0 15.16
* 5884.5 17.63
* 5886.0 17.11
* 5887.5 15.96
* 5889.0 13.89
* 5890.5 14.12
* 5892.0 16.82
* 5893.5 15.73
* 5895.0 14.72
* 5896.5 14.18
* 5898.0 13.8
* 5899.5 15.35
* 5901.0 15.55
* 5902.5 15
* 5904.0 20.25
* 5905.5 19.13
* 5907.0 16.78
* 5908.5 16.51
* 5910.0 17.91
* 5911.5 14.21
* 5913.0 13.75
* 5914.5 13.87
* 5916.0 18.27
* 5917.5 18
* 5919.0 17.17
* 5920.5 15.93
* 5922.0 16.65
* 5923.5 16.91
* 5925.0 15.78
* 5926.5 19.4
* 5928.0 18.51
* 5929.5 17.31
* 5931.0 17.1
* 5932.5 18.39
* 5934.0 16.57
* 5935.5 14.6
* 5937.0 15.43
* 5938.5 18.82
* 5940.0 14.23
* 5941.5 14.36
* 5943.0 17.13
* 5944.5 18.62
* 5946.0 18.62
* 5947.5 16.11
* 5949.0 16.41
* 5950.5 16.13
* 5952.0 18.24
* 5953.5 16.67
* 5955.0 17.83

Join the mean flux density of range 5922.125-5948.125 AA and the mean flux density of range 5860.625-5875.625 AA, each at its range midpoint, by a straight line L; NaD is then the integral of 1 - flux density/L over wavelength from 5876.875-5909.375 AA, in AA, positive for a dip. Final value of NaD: 0.7 AA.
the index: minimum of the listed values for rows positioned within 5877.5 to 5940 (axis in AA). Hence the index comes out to 13.75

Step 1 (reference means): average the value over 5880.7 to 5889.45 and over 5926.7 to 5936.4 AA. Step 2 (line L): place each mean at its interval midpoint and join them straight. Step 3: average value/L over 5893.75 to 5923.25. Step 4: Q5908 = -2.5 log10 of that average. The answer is 0.05 mag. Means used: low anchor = 16.8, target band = 16.2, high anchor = 17.2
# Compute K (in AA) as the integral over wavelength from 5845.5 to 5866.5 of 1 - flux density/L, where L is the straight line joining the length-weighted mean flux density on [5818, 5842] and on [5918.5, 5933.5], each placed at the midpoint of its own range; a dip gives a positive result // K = 2.3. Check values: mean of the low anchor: 17.4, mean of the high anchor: 17.3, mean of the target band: 15.4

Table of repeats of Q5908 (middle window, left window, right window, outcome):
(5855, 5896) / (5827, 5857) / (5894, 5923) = -0.04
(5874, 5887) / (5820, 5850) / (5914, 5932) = -0.05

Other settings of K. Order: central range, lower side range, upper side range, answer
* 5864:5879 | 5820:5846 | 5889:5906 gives -1.2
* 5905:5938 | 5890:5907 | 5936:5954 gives -0.8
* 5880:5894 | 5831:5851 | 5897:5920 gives 0.0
